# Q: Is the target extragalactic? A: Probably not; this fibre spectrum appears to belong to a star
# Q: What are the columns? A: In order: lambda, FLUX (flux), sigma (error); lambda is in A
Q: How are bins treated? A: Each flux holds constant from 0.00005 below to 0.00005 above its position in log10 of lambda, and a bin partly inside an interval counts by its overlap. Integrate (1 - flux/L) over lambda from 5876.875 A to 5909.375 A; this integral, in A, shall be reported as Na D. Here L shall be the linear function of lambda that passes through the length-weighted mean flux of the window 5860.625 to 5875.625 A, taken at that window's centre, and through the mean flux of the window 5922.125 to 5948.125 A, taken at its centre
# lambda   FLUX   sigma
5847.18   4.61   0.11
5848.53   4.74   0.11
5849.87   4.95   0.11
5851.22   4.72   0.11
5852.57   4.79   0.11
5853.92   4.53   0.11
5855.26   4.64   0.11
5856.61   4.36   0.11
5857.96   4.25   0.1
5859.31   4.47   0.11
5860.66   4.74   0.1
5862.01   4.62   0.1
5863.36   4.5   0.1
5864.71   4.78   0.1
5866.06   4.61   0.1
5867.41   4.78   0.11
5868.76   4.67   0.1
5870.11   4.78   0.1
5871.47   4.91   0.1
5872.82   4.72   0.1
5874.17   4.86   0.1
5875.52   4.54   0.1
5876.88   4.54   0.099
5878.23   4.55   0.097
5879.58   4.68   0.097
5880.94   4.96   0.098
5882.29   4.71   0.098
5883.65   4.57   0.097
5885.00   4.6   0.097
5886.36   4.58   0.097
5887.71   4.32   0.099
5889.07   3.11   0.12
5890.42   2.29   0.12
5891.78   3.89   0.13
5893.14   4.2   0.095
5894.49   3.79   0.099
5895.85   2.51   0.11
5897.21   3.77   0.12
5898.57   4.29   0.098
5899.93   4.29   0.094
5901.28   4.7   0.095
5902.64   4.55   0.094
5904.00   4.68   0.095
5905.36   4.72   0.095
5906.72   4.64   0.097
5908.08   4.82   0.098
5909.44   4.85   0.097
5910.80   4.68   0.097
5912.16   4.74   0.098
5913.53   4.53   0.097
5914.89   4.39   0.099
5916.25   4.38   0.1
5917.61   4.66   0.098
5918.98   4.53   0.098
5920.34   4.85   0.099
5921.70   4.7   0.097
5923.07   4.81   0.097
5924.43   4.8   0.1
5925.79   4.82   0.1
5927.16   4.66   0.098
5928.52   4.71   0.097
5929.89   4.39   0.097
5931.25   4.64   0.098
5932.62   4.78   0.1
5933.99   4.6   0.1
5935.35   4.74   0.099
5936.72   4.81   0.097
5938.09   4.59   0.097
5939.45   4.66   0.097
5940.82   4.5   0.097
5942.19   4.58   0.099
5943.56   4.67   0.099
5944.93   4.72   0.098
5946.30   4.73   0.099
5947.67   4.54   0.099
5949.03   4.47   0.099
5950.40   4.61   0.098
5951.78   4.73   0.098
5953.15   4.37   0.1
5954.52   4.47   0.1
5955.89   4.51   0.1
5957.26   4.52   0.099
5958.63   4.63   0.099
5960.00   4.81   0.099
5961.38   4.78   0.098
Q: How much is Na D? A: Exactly 3.1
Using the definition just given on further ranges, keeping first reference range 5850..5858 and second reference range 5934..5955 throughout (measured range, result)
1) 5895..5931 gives 0.7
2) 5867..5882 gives -0.4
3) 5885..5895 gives 1.8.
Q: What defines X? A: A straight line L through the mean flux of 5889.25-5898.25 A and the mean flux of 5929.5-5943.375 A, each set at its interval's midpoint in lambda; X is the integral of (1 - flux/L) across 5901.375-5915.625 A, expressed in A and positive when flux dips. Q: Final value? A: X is -3.0 A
